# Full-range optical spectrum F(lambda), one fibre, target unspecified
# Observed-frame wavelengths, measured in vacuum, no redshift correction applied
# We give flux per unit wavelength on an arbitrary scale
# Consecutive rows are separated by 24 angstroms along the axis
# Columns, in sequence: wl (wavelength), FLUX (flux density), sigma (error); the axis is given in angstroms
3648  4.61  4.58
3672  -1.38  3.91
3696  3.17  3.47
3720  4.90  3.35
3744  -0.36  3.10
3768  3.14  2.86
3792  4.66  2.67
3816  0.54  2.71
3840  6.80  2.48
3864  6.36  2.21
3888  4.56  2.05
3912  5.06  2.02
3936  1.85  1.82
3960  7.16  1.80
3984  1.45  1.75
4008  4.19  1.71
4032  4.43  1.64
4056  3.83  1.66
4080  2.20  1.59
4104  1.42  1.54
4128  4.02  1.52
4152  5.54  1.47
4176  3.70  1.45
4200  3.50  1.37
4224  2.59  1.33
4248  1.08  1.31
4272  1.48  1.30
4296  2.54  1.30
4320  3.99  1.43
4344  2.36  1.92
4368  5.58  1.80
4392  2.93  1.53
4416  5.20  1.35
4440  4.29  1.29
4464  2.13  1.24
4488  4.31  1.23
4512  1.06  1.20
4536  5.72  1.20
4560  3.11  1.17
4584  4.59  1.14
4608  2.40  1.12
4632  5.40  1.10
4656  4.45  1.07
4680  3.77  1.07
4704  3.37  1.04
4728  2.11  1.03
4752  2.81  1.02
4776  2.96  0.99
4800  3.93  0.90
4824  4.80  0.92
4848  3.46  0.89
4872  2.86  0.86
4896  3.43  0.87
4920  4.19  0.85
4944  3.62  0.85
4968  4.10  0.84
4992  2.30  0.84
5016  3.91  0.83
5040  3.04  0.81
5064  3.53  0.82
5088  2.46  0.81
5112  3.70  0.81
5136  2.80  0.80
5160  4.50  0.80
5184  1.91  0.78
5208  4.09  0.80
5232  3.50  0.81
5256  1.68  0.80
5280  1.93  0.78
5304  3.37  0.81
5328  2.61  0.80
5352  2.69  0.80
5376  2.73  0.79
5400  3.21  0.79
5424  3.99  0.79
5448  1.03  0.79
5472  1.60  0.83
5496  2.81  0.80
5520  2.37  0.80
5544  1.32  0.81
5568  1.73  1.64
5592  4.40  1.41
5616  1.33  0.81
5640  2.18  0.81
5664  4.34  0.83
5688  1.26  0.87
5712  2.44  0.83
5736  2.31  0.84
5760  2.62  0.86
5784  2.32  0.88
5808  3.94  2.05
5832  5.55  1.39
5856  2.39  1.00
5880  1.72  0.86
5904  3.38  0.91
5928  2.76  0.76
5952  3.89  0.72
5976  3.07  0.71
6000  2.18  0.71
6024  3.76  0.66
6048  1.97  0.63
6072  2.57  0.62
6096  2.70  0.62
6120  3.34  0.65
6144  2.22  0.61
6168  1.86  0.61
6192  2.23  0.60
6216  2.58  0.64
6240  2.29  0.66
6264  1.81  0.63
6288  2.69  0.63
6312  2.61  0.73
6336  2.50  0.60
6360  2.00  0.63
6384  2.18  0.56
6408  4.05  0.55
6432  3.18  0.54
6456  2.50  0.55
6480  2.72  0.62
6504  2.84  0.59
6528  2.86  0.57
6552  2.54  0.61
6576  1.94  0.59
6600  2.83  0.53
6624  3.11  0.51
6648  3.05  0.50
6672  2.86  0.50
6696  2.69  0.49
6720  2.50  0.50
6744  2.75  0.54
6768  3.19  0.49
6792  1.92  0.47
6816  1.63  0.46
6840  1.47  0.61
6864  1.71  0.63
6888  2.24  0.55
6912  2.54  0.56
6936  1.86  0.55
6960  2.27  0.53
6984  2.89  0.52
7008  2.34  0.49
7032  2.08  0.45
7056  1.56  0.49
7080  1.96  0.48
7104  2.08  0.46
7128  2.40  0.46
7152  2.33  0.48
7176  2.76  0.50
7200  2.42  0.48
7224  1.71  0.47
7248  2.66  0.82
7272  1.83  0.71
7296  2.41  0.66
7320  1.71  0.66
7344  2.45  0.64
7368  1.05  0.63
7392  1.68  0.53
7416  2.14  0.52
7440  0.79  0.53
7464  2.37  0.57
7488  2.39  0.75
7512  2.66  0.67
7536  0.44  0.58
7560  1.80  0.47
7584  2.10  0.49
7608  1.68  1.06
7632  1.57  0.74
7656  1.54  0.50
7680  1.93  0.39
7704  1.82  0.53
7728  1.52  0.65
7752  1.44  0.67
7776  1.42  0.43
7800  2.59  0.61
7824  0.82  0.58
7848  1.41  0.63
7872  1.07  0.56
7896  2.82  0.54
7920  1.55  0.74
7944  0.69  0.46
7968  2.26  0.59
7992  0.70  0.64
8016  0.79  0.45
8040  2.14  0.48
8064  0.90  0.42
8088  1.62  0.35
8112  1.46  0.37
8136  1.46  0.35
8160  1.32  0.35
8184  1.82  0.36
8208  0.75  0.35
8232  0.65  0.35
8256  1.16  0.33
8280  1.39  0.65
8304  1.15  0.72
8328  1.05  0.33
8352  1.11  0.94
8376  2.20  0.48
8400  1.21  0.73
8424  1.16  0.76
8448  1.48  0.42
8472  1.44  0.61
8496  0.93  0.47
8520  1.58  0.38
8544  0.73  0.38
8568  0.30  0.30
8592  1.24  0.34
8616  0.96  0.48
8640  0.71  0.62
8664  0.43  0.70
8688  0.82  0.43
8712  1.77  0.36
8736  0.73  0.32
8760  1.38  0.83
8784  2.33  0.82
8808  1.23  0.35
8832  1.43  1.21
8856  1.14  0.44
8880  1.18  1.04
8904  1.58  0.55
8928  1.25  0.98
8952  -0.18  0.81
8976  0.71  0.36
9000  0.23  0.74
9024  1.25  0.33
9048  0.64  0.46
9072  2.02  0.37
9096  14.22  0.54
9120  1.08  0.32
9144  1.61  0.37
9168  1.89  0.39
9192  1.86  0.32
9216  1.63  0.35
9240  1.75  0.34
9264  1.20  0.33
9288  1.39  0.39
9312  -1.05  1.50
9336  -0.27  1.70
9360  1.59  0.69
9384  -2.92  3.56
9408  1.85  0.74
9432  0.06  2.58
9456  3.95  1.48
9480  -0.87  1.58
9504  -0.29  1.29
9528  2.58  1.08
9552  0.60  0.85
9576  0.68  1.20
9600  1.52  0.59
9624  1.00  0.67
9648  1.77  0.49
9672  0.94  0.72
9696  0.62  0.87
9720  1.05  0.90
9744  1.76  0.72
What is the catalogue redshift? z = 1.438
